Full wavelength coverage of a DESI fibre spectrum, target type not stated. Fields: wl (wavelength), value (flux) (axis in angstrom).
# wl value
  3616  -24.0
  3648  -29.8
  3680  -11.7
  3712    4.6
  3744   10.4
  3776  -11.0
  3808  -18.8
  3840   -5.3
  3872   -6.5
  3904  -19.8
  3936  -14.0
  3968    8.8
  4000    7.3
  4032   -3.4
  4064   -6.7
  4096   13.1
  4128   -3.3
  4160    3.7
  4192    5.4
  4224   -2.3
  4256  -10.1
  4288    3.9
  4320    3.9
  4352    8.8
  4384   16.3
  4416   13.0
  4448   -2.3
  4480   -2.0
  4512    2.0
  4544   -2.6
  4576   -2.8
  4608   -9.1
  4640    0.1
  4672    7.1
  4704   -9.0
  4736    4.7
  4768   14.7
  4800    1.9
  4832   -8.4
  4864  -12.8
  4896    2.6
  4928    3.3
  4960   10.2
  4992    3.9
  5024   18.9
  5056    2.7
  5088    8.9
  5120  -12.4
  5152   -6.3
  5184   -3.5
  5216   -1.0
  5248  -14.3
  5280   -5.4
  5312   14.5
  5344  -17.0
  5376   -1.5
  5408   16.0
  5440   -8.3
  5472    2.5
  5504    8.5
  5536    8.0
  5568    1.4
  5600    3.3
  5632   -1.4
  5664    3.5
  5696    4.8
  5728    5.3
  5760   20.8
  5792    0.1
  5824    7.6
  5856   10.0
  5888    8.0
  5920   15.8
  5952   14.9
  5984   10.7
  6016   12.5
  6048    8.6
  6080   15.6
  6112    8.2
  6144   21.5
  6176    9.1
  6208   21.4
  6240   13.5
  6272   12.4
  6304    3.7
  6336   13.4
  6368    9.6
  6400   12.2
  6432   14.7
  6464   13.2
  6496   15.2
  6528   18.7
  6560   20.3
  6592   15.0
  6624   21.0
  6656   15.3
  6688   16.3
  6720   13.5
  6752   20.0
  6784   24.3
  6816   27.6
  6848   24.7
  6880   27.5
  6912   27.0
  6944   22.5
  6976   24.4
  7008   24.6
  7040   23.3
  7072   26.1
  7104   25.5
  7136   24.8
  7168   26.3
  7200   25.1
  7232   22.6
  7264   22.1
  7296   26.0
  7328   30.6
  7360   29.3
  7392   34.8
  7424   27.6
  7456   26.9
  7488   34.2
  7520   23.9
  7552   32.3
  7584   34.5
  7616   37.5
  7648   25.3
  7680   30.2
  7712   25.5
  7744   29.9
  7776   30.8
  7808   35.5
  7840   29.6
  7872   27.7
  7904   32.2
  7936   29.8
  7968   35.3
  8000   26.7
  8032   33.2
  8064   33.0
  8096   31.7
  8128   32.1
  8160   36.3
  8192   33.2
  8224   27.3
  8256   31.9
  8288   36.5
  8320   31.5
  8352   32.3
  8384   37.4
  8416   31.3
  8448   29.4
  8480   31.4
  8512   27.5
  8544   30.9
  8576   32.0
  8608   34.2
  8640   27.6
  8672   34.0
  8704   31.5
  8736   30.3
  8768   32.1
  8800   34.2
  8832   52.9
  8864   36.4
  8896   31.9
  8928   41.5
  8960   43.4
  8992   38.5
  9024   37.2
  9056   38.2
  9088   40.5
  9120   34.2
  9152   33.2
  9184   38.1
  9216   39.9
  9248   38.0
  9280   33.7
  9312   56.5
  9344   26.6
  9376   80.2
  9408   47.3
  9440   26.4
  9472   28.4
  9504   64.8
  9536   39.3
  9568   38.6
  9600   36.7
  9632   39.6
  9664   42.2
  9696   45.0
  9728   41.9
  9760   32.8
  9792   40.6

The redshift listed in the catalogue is 0.691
